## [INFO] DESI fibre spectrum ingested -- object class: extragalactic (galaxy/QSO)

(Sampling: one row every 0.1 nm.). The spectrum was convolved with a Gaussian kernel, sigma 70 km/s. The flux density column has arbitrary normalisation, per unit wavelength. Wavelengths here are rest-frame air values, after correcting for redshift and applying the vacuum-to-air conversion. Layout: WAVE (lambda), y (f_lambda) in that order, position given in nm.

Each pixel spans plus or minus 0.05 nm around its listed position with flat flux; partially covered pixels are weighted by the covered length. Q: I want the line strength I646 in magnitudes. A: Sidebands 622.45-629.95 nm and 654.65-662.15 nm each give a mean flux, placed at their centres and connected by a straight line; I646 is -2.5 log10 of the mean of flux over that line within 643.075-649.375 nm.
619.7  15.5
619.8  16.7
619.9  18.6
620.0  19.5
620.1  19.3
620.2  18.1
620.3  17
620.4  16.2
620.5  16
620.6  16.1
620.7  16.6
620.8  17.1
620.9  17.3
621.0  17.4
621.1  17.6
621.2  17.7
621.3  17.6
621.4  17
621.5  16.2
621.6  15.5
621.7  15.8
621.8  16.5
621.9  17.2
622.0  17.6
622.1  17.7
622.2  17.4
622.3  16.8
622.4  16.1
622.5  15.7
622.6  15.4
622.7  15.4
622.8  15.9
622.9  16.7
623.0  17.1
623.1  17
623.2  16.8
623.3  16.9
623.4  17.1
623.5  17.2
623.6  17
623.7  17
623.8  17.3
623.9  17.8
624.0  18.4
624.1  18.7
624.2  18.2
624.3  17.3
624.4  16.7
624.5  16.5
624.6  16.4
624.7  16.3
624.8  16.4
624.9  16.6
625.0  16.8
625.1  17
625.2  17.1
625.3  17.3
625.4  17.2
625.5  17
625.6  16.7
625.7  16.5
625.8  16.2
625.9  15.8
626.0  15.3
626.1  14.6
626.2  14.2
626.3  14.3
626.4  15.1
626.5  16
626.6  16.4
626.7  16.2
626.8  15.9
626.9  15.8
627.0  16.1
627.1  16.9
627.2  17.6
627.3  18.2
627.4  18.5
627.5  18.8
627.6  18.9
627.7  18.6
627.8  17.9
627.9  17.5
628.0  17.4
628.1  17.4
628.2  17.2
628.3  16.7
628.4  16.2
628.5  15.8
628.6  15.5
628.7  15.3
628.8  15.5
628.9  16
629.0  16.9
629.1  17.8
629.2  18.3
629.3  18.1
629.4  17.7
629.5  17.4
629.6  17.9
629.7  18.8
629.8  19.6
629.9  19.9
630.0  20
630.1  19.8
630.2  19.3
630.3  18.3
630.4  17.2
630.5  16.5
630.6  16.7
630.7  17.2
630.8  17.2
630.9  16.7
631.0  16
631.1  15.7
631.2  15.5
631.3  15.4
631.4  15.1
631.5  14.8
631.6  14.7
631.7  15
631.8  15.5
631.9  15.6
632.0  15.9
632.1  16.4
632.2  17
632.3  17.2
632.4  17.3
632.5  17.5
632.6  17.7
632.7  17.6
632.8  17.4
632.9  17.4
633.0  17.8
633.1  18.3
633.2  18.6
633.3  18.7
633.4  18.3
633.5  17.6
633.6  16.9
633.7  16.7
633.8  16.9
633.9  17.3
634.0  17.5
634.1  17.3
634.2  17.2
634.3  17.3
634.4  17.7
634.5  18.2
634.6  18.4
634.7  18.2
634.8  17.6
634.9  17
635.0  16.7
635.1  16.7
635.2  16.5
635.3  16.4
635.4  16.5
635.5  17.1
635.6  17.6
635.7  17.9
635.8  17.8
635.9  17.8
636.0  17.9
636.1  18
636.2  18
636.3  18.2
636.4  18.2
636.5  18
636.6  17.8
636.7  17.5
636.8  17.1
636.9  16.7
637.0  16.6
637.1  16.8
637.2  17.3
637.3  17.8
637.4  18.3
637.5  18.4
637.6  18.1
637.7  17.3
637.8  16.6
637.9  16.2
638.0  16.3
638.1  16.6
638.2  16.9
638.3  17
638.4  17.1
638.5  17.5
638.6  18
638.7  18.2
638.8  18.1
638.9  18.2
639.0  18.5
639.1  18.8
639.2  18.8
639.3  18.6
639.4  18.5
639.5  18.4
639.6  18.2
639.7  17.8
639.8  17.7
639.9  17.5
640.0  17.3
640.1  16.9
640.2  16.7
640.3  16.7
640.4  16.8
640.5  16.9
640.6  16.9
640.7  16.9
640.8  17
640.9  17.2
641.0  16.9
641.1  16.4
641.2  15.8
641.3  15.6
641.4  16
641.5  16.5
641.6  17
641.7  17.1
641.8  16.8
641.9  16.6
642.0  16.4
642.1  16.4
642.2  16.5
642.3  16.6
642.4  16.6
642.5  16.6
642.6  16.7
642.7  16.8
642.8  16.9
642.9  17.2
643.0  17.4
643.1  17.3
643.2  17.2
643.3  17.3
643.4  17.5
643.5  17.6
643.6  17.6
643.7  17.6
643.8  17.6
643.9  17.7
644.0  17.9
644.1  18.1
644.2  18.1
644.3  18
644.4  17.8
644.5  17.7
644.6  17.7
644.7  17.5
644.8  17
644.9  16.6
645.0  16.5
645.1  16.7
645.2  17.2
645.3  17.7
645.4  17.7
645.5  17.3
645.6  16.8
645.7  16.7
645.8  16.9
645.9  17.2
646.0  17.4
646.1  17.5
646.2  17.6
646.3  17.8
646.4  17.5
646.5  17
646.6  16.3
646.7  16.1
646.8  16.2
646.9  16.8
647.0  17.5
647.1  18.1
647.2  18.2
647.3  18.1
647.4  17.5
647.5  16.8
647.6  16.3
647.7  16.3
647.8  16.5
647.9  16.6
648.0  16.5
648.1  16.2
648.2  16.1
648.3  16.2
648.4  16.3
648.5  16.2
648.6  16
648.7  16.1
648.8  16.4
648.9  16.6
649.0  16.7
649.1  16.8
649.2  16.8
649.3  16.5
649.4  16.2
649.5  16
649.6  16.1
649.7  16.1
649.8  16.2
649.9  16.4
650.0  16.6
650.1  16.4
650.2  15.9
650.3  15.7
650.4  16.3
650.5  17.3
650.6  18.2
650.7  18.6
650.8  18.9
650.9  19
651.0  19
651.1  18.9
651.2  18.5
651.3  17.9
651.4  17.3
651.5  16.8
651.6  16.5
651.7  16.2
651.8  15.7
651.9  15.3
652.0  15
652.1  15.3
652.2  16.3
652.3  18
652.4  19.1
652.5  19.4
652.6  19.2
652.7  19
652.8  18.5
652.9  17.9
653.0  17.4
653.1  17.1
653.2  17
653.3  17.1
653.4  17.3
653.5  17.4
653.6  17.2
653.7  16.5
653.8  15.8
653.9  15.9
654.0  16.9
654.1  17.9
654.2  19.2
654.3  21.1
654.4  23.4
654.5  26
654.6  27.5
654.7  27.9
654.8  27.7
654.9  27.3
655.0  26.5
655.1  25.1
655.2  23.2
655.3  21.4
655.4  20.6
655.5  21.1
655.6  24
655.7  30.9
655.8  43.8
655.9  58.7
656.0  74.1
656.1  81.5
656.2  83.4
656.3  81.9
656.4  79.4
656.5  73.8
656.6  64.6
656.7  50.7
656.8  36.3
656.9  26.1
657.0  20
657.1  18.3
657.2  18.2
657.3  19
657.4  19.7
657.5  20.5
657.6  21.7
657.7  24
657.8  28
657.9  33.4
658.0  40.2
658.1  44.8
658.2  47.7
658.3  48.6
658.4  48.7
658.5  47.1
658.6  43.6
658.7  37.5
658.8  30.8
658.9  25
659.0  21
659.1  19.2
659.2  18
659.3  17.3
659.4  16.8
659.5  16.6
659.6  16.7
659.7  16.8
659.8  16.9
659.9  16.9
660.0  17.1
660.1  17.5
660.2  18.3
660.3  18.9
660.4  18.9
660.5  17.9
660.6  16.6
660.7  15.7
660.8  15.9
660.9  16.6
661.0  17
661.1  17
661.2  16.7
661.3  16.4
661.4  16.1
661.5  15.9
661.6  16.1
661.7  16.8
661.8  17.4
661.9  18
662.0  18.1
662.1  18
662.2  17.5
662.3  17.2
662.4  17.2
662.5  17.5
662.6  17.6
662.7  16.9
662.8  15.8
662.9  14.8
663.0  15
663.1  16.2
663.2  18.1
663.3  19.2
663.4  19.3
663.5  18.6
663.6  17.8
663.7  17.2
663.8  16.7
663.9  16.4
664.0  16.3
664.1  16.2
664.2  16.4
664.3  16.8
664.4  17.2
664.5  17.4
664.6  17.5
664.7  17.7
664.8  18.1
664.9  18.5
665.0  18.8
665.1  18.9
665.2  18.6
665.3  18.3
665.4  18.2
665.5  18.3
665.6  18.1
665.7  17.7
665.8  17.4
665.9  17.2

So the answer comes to 0.40 mag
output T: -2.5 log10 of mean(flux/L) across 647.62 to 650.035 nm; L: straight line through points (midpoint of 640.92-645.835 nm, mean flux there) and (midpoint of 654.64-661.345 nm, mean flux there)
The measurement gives 0.34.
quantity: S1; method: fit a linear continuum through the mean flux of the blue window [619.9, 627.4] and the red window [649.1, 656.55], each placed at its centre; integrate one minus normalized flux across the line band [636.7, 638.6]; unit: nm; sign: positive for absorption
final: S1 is 0.31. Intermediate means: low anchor 16.8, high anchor 24.6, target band 17.2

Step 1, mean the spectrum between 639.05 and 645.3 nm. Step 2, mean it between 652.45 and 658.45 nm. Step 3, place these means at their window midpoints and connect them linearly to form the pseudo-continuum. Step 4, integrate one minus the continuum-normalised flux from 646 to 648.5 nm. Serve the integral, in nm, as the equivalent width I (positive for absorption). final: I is 0.64 nm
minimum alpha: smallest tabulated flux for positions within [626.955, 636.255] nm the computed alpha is 14.7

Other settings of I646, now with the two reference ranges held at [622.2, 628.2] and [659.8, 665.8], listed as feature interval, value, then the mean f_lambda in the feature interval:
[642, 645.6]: -0.013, 17.3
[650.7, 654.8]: -0.082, 18.5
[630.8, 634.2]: 0.007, 16.8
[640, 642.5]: 0.024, 16.6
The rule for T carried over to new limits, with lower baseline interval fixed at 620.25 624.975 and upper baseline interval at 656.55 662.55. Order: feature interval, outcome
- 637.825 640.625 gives 0.15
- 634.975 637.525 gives 0.12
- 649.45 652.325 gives 0.30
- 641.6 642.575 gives 0.23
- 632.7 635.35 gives 0.09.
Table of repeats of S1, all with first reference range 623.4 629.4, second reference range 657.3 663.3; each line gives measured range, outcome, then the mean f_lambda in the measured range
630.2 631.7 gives 0.11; 16.3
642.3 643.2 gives 0.11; 16.9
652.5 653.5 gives 0.14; 17.9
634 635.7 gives 0.08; 17.3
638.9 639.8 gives 0.02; 18.4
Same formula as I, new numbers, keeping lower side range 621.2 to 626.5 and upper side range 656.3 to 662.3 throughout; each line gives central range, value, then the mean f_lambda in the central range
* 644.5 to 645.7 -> 0.286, 17.2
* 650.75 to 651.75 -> 0.261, 17.9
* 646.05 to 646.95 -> 0.233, 17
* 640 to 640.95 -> 0.194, 16.9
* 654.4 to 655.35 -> -0.018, 25.7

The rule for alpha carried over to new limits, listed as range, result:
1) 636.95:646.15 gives 15.6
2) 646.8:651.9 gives 15.3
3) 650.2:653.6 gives 15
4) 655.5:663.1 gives 14.8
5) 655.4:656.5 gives 21.1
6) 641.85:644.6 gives 16.4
